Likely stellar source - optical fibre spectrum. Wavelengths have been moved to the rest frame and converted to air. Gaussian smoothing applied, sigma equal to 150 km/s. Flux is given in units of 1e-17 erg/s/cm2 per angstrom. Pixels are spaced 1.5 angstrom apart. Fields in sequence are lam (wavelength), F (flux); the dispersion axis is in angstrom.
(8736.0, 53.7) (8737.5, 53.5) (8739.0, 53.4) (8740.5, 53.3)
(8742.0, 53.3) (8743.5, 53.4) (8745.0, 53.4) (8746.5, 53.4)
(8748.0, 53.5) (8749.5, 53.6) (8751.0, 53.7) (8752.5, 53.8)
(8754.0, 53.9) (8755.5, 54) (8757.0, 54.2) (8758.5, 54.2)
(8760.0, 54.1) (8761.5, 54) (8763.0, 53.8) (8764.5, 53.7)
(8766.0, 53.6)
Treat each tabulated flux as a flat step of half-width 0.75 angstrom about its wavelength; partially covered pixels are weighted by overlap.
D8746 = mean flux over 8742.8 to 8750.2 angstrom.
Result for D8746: 53.5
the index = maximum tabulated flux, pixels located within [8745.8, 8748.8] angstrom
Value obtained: 53.5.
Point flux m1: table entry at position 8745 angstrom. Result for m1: 53.4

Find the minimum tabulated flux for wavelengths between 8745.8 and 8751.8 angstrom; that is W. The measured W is 53.4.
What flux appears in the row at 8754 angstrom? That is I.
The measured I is 53.9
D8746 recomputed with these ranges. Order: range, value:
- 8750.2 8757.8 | 53.9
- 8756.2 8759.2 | 54.2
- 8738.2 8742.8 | 53.3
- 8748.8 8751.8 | 53.7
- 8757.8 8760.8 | 54.1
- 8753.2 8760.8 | 54.1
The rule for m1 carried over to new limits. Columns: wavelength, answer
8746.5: 53.4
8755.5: 54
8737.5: 53.5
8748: 53.5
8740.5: 53.3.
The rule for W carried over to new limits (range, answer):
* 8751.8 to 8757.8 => 53.8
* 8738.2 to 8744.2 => 53.3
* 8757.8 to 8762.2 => 54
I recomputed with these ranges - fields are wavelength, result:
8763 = 53.8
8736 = 53.7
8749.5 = 53.6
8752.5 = 53.8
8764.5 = 53.7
